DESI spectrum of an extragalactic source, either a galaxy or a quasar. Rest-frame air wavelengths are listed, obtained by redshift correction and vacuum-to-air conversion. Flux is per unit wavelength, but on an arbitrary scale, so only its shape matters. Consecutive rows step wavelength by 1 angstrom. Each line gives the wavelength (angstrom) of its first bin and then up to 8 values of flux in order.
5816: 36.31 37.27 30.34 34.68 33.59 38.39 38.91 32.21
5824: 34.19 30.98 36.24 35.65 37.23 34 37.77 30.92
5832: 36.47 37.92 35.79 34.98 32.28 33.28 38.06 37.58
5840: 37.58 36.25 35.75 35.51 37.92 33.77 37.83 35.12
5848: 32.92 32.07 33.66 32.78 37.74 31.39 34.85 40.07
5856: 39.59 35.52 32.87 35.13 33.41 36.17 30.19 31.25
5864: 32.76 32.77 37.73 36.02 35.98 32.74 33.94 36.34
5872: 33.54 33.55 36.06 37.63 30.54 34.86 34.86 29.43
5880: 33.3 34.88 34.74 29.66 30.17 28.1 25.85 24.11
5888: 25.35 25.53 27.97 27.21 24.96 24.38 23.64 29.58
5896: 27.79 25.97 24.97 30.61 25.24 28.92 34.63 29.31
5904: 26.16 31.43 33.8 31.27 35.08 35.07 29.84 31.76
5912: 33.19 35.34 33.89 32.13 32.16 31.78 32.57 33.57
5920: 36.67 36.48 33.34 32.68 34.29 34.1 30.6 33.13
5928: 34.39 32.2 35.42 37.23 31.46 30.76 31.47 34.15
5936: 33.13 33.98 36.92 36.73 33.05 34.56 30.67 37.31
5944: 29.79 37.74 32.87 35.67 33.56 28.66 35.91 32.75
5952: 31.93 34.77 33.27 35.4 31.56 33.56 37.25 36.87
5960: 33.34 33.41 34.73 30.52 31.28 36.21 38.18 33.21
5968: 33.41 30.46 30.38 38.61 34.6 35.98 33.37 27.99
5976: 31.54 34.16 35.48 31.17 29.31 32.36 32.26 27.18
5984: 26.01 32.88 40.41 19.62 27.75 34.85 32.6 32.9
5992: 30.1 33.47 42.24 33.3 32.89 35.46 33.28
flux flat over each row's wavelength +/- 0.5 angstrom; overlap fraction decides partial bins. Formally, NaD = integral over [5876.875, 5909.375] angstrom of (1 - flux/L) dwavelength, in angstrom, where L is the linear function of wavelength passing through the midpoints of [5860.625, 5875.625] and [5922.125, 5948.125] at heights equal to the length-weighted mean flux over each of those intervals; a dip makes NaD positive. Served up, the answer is 4.6 angstrom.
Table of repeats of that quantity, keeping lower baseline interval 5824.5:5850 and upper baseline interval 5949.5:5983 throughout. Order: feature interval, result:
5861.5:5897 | 3.80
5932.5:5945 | 0.04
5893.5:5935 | 2.83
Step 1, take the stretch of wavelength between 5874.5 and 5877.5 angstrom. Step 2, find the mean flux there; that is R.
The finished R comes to 34.3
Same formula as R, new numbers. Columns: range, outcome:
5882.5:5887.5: 27.6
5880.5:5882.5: 34.8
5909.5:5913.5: 32.5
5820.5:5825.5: 34.9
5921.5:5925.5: 33.6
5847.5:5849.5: 32.5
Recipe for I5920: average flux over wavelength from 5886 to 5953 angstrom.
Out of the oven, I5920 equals 31.7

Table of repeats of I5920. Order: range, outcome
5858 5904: 30.9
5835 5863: 35.1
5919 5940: 33.9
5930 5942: 33.9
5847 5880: 34.3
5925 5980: 33.6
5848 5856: 34.9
